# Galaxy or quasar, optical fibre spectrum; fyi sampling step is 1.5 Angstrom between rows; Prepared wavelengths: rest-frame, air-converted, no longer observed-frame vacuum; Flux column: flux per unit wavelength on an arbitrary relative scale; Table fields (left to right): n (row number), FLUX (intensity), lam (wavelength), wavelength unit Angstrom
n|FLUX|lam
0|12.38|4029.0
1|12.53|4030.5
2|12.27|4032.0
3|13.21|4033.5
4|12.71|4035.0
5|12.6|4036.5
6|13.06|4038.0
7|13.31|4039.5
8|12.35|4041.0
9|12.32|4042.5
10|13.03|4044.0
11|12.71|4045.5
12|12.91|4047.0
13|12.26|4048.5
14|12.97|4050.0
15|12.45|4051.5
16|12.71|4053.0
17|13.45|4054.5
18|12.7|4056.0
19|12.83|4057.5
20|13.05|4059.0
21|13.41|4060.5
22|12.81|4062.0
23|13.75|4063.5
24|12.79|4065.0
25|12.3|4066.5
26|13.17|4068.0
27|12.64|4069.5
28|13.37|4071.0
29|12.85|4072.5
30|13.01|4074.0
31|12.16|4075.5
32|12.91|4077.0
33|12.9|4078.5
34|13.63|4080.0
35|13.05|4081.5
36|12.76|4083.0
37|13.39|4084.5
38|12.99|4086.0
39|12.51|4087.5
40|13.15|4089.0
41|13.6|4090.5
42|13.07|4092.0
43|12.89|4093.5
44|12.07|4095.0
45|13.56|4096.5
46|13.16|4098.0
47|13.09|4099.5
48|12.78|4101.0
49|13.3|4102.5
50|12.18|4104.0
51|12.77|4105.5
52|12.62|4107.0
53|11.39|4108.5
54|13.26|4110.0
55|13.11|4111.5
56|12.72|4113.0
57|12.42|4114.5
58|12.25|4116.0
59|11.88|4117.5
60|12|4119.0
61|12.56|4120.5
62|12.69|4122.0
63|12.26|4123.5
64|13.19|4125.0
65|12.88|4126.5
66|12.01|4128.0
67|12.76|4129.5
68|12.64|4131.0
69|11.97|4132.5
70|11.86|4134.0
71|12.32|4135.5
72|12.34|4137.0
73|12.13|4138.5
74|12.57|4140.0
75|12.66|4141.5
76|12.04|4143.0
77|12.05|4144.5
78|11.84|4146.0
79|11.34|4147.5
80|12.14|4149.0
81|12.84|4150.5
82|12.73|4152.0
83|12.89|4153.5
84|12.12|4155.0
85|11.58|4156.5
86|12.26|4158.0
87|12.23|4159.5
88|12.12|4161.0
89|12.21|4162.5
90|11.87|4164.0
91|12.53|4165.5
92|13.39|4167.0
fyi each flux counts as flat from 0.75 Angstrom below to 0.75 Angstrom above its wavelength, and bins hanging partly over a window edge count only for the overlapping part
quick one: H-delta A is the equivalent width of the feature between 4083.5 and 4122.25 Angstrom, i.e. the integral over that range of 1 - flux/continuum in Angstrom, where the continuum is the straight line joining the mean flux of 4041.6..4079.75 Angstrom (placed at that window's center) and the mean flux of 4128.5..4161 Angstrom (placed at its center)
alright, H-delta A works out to -0.6 Angstrom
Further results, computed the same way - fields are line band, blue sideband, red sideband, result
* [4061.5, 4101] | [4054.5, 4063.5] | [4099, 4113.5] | -0.2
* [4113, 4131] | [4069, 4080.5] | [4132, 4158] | 0.0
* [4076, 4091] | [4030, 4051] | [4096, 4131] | -0.5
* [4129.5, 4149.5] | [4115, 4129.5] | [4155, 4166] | 0.2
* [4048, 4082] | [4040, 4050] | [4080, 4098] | -0.3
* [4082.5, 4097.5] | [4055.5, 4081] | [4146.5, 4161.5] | -0.3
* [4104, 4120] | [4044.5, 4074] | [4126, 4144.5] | 0.1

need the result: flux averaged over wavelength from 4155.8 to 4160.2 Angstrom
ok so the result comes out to 12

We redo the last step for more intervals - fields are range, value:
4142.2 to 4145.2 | 12.1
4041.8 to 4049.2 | 12.7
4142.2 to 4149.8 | 11.9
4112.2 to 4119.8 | 12.3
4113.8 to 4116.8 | 12.3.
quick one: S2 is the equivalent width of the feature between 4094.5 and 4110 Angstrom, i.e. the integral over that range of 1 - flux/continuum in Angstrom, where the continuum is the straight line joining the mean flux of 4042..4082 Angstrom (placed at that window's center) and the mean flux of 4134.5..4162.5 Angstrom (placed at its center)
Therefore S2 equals -0.2 Angstrom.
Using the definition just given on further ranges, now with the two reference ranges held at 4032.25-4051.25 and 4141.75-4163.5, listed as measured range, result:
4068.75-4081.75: -0.4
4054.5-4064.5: -0.3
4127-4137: 0.0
